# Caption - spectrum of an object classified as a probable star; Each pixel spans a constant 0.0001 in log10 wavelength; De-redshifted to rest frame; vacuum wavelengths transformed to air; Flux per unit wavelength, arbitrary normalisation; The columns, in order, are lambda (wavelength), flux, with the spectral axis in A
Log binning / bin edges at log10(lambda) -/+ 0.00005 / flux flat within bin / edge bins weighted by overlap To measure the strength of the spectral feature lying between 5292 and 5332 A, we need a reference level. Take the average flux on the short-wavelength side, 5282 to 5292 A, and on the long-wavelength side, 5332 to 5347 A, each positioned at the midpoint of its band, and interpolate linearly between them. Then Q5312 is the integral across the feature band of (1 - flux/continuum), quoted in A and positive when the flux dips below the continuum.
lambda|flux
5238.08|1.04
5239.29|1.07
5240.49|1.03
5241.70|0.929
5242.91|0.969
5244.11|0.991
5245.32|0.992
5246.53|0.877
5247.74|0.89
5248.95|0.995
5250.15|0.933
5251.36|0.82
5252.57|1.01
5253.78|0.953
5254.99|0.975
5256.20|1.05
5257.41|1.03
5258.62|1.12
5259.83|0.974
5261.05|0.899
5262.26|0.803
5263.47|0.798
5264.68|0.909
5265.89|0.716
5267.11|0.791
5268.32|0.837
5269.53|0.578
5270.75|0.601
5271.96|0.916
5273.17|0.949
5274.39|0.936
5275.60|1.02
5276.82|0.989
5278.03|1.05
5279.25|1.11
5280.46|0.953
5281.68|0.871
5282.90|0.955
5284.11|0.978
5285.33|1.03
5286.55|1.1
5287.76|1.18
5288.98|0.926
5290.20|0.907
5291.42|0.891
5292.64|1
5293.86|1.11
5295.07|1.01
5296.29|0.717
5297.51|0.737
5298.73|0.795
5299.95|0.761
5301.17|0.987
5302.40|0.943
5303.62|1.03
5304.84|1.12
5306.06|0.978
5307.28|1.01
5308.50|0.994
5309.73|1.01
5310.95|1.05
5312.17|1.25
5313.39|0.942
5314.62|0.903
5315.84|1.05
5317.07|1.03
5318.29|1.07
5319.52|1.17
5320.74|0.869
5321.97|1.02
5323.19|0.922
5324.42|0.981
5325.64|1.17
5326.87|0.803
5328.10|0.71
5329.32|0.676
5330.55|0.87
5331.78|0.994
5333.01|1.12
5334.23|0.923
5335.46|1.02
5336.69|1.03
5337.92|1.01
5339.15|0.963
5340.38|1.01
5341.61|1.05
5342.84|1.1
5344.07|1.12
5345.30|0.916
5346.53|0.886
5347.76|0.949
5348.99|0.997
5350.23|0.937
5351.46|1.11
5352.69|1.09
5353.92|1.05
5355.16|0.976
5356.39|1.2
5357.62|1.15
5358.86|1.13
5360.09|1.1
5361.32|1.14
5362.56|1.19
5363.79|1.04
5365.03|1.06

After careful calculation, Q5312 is 1.70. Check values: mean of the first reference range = 0.992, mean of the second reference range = 1.01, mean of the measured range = 0.96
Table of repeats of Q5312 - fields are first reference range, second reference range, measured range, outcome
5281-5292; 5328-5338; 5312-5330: -0.31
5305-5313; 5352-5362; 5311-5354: 3.41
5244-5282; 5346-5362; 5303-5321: -0.79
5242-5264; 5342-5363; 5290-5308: 1.20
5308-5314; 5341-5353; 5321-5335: 1.45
